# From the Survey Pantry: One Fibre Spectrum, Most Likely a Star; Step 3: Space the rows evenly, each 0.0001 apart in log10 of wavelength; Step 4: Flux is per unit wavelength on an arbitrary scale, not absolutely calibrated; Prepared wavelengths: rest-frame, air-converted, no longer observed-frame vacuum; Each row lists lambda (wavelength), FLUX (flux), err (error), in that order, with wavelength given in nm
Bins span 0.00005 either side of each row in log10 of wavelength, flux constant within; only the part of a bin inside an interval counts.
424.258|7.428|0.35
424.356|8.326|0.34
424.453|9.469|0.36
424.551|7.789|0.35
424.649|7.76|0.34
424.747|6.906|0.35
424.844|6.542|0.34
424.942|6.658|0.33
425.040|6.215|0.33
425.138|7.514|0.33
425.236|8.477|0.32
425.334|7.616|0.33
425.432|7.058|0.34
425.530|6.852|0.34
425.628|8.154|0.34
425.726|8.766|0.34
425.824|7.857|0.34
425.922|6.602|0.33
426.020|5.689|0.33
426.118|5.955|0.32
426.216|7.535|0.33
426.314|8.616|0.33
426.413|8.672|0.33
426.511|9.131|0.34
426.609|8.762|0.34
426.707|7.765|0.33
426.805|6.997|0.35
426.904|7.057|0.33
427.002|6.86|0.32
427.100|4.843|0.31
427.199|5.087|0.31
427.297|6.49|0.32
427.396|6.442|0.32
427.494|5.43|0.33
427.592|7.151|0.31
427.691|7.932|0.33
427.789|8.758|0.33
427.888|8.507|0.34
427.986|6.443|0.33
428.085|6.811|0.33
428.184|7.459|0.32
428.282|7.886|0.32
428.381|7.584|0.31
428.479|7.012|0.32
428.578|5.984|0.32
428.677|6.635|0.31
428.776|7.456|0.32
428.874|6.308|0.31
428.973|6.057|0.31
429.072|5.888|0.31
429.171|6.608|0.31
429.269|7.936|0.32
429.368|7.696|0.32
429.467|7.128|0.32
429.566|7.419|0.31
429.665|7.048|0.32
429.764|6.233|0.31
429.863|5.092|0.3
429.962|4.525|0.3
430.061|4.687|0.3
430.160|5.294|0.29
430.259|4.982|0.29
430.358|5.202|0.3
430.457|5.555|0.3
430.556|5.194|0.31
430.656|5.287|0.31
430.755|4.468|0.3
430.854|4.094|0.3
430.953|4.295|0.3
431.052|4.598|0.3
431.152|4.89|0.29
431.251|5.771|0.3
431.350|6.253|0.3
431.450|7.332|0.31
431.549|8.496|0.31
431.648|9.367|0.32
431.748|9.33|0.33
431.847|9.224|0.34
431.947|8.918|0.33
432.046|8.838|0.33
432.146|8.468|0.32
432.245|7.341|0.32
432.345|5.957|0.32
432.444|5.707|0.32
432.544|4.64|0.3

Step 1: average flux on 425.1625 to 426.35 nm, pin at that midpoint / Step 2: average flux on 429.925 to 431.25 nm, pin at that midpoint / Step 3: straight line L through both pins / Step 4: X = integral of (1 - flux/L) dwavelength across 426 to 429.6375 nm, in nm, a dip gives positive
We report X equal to -0.46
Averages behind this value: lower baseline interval 7.42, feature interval 7.09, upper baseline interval 4.89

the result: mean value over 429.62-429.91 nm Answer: 6.12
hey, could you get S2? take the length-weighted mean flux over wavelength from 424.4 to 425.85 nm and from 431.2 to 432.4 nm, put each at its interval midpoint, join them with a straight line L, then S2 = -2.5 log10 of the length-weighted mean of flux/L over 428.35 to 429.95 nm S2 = 0.16 mag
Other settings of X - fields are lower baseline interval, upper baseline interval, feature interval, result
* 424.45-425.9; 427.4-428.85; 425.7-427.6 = 0.07 nm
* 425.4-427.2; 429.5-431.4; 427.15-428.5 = -0.10 nm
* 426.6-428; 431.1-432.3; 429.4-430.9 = 0.40 nm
